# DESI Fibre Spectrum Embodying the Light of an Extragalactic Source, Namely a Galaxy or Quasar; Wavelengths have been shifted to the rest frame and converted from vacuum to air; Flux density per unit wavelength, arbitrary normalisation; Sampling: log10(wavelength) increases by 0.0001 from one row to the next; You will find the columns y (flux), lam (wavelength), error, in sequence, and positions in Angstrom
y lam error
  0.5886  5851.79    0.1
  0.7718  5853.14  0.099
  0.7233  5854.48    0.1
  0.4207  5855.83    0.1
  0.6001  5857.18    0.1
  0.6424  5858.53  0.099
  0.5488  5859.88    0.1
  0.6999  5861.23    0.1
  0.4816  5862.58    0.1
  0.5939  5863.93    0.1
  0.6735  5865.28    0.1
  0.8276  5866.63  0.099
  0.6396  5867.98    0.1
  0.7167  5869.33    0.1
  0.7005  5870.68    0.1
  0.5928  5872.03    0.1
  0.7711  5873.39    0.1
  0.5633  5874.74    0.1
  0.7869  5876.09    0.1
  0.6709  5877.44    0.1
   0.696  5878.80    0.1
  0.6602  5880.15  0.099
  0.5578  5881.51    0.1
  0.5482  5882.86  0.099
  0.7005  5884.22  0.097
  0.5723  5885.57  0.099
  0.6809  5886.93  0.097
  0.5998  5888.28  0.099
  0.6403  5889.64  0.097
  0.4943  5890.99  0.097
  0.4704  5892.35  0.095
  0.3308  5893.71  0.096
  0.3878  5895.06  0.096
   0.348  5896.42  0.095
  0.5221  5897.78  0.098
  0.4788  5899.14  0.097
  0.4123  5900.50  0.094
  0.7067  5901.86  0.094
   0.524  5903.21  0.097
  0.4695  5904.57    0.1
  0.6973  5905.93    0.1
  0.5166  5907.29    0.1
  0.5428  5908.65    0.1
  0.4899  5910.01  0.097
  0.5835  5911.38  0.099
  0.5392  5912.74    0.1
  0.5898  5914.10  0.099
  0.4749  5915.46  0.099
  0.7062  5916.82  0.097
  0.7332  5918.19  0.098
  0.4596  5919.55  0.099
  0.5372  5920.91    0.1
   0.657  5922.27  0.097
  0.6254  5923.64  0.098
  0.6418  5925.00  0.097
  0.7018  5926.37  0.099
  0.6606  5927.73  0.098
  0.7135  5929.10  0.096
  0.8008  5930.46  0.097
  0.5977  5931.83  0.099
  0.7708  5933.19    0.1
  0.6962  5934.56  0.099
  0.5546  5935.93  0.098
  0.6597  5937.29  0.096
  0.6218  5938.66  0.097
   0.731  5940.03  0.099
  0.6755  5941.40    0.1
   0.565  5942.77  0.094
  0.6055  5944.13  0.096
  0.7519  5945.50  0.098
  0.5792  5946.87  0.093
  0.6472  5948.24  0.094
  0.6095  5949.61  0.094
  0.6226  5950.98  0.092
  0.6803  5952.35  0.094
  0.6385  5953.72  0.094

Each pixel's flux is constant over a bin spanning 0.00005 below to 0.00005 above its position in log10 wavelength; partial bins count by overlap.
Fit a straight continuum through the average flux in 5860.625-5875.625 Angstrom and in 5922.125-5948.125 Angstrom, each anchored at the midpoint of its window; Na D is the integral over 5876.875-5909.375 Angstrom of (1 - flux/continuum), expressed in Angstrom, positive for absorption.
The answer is 5.5 Angstrom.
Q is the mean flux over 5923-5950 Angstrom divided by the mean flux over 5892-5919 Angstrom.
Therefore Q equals 1.26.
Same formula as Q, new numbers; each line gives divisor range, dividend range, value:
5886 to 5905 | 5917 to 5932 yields 1.29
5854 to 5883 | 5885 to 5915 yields 0.82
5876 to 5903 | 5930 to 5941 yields 1.21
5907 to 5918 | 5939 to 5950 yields 1.14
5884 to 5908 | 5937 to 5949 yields 1.23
